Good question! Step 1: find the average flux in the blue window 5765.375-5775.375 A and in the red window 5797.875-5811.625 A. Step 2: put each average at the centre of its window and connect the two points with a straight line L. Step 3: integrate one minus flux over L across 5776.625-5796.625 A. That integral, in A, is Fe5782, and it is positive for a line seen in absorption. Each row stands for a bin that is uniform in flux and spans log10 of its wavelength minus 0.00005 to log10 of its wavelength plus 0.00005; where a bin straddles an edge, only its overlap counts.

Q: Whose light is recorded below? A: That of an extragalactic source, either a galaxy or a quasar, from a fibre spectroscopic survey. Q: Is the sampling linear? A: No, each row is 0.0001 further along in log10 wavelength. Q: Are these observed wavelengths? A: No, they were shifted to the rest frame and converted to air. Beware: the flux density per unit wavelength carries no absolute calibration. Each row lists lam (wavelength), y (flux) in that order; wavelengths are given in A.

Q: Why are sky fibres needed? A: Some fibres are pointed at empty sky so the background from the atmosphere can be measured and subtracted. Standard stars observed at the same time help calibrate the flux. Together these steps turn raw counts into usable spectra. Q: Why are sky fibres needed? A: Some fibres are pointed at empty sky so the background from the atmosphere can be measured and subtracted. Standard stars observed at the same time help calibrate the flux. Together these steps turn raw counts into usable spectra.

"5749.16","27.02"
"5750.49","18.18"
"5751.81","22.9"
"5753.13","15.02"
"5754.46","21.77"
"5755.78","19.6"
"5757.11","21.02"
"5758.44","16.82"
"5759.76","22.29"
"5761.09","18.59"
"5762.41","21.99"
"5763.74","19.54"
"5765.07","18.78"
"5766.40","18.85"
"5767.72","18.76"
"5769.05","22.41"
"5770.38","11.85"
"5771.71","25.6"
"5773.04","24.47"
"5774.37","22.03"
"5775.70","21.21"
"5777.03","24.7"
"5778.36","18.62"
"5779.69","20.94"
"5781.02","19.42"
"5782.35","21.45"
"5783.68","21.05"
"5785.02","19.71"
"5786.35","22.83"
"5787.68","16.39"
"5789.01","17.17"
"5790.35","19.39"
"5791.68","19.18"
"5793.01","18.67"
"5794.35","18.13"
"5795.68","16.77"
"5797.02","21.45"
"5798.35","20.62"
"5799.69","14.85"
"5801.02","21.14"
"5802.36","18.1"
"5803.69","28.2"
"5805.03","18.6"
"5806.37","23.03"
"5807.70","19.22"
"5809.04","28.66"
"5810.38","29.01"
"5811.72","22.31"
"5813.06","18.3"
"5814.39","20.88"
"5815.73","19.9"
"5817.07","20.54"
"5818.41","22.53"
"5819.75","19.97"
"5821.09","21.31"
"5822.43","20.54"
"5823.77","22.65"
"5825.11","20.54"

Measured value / 1.6 A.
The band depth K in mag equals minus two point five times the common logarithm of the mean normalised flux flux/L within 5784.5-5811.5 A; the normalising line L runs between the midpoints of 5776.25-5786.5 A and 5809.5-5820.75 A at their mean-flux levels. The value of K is 0.042 mag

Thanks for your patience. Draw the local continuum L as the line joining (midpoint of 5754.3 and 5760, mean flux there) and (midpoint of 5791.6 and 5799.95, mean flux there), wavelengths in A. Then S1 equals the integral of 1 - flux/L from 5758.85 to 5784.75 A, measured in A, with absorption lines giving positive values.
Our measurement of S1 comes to -1.5 A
